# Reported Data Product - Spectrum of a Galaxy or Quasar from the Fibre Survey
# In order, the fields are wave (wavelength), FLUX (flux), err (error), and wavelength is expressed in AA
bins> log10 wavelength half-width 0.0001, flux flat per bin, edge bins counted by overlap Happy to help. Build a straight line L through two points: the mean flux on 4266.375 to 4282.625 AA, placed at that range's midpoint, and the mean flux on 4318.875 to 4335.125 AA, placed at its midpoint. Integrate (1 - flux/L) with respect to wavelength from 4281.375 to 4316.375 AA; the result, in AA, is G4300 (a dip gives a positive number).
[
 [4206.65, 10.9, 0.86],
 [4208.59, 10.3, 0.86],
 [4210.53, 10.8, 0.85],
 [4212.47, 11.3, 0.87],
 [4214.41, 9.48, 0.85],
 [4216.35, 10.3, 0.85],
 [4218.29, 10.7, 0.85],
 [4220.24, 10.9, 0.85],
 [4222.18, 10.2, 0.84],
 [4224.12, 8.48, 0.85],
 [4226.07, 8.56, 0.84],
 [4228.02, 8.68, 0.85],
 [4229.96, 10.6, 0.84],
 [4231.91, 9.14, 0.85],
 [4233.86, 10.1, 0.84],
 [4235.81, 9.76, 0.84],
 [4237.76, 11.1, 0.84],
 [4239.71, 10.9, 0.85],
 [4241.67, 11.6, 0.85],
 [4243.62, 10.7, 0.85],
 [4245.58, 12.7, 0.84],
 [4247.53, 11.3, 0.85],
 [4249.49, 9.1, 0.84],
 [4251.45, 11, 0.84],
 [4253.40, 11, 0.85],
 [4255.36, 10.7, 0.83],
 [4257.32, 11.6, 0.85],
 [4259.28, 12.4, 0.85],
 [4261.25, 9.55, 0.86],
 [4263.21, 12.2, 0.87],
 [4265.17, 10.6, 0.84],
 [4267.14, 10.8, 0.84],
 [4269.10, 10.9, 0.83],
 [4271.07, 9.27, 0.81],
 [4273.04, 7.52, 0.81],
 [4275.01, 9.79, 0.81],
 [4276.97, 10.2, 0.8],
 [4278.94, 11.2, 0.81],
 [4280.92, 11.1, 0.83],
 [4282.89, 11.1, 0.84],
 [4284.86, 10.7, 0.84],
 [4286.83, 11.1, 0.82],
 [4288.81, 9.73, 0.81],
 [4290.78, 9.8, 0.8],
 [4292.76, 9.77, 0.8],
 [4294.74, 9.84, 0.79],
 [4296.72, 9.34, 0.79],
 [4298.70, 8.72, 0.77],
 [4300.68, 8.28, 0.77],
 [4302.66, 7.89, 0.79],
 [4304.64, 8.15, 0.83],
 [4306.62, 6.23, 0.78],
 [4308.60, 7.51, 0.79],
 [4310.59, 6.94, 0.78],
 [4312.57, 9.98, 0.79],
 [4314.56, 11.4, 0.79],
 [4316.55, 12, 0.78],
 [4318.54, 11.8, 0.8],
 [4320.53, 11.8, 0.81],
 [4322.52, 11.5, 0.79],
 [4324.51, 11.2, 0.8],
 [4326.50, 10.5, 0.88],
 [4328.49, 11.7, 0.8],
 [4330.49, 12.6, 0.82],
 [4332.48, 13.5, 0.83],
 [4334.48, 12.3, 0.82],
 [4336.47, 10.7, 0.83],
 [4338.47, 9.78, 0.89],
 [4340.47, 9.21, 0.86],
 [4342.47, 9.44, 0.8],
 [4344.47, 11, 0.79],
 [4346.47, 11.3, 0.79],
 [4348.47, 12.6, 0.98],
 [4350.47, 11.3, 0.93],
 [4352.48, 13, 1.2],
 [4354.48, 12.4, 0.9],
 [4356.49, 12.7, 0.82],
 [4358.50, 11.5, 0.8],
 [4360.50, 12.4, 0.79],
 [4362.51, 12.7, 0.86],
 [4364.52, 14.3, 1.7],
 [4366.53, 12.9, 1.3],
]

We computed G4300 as 5.2 AA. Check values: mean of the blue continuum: 10.1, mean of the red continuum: 11.9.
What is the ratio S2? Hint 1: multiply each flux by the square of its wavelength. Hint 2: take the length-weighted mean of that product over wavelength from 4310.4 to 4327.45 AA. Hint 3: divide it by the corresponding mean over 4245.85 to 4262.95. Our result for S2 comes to 1.03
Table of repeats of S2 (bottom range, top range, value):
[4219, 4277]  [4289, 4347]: 1.01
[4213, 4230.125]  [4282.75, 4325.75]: 1.04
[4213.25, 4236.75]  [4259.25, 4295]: 1.09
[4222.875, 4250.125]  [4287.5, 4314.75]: 0.89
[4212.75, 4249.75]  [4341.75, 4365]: 1.24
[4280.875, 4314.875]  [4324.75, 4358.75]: 1.27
